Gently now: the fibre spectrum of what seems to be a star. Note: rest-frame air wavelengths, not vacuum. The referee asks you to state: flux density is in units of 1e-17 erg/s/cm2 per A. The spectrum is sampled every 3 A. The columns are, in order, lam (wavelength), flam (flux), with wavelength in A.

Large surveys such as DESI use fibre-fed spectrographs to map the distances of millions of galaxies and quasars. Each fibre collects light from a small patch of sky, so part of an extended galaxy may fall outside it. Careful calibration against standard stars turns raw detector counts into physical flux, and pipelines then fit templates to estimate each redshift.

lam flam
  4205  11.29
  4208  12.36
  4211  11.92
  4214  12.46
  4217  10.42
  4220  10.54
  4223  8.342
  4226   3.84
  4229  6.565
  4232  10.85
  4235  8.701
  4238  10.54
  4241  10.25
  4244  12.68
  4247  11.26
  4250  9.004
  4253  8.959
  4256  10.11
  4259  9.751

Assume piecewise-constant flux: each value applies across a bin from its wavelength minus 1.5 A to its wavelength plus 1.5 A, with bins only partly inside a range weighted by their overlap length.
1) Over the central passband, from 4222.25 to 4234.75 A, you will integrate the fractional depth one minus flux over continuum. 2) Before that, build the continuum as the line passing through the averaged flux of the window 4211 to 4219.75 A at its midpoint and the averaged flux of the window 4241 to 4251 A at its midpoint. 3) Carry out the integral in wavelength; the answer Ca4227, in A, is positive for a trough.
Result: 4.2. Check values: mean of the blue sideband 11.4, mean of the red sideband 11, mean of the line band 7.47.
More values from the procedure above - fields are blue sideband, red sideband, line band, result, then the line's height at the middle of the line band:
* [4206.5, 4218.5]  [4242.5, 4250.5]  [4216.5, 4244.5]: 5.78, 11.5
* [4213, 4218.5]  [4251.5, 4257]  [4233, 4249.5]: -0.81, 10.1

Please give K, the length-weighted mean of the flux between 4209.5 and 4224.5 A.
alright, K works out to 10.7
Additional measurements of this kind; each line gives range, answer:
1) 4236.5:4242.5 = 10.4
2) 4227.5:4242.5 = 9.38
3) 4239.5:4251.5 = 10.8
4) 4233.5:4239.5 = 9.62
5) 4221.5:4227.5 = 6.09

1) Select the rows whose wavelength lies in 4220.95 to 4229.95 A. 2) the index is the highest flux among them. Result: 8.342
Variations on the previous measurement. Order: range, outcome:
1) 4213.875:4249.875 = 12.68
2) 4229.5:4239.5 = 10.85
